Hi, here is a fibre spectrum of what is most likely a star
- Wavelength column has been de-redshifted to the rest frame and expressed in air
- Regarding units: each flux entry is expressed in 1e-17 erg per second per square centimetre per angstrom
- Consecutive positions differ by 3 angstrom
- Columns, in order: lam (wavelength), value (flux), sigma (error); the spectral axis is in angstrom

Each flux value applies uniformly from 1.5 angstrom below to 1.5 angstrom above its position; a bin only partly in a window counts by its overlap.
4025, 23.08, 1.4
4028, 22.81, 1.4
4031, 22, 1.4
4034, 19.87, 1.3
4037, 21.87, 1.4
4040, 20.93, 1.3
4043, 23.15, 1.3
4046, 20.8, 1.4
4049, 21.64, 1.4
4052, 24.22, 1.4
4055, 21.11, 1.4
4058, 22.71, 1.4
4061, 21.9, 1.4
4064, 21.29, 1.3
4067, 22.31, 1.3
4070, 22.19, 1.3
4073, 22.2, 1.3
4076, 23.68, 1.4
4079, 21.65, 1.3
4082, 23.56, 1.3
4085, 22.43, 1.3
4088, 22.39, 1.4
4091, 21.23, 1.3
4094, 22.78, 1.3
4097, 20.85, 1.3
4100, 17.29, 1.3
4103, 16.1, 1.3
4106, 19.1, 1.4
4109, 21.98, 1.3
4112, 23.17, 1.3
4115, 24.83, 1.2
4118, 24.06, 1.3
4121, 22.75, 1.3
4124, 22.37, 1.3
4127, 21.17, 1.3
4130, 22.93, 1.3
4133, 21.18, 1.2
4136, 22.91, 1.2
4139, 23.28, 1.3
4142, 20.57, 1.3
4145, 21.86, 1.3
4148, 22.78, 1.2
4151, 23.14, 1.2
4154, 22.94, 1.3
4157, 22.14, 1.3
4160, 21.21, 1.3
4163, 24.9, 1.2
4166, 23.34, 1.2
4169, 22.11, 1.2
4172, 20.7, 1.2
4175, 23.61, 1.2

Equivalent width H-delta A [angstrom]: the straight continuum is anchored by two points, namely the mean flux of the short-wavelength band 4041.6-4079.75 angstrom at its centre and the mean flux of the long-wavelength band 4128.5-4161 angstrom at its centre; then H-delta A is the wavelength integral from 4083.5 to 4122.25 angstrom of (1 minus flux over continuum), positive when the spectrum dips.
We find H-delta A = 1.40 angstrom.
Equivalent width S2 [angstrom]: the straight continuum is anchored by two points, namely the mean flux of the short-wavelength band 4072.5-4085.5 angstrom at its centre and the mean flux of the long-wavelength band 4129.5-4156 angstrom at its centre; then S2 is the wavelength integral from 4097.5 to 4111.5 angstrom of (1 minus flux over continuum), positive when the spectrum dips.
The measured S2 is 2.2 angstrom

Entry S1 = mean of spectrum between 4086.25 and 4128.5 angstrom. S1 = 21.4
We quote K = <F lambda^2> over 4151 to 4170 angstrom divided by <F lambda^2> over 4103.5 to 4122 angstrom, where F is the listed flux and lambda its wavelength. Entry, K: 1.05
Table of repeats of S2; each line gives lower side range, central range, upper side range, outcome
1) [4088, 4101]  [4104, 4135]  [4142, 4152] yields -1.0 angstrom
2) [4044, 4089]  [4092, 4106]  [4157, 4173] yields 1.9 angstrom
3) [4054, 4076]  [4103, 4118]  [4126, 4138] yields 0.2 angstrom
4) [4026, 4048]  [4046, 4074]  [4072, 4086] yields 0.2 angstrom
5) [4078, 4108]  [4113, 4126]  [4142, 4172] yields -1.2 angstrom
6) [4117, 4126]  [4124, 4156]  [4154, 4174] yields 0.6 angstrom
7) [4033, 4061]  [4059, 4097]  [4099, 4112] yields -3.4 angstrom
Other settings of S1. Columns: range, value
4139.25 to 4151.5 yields 22.1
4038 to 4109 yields 21.6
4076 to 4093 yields 22.4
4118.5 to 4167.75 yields 22.5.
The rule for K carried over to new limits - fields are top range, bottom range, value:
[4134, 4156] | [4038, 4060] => 1.07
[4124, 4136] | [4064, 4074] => 1.02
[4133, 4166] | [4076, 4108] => 1.11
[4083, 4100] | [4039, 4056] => 1.00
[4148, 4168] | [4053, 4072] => 1.09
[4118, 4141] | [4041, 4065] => 1.05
